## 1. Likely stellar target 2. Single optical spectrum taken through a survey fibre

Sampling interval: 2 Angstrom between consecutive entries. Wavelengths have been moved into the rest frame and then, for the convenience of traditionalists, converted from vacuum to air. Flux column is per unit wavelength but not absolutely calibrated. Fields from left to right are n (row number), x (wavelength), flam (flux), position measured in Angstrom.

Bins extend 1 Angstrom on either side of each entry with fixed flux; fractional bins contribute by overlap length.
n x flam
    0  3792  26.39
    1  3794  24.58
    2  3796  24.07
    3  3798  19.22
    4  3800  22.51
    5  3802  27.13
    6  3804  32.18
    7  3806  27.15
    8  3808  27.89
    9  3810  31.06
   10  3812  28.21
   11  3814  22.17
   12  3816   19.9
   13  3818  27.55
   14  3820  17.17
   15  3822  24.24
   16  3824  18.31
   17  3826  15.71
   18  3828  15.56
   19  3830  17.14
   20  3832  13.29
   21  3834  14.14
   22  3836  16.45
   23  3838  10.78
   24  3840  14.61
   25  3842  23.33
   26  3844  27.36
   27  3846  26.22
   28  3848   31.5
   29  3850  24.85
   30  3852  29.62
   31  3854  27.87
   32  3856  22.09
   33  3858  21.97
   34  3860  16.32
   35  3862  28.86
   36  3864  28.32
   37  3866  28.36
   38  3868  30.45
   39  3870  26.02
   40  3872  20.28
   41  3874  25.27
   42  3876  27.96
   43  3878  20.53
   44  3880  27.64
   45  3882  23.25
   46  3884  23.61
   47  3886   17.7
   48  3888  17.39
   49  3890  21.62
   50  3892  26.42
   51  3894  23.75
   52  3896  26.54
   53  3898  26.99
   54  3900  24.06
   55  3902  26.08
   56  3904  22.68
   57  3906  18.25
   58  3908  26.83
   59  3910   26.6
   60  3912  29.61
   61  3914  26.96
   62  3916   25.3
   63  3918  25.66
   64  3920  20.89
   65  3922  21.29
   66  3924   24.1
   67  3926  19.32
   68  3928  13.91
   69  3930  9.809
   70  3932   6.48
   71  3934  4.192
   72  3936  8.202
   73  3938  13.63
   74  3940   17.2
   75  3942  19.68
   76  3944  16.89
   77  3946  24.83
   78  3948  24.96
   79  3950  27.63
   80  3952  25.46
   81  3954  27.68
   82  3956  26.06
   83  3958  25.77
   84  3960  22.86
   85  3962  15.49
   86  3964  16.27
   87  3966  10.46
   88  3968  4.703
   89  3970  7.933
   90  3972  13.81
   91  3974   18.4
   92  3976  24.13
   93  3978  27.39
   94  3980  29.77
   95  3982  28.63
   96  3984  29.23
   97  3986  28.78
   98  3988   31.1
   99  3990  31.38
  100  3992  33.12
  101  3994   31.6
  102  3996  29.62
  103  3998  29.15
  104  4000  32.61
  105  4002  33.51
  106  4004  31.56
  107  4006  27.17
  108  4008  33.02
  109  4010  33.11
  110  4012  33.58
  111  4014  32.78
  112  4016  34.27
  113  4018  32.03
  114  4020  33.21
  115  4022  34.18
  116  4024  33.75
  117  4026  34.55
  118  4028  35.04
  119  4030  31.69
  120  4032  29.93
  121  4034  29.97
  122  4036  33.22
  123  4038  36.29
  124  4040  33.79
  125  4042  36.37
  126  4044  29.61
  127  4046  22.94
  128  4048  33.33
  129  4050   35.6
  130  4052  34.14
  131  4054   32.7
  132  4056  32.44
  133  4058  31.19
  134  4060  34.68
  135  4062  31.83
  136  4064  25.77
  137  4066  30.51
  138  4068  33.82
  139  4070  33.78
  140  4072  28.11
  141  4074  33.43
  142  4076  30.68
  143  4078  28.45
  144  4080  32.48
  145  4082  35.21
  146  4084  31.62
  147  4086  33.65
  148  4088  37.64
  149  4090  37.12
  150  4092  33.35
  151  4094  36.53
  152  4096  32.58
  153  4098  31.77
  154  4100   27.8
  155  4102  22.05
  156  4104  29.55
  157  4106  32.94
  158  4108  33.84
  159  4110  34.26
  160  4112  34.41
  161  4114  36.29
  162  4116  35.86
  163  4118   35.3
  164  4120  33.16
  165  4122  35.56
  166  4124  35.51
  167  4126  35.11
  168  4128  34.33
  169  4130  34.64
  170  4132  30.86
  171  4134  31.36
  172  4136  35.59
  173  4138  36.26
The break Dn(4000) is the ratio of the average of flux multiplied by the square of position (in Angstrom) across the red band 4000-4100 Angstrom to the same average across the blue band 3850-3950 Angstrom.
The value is 1.6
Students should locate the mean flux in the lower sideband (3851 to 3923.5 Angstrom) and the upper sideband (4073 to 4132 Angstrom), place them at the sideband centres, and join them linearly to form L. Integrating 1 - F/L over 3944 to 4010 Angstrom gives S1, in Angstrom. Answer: 7.3 Angstrom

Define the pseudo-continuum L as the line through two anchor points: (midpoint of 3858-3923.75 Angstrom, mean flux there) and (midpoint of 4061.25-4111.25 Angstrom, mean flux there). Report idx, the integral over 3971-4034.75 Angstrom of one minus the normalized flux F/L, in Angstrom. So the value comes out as -3.54 Angstrom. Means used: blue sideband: 24.4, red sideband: 32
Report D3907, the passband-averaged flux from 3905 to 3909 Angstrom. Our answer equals 22.5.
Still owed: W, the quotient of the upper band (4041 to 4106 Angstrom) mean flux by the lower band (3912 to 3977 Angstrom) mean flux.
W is 1.72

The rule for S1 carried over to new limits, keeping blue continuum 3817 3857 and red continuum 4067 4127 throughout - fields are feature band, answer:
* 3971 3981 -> 1.7 Angstrom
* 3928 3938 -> 6.7 Angstrom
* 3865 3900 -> -2.0 Angstrom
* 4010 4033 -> -2.9 Angstrom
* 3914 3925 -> 0.4 Angstrom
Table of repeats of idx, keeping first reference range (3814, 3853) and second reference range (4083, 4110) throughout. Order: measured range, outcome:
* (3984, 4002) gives -2.1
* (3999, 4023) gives -3.4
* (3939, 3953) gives 1.8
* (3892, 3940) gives 7.0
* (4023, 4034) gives -1.3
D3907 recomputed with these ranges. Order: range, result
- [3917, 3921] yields 23.3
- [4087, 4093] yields 36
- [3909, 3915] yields 27.7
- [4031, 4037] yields 31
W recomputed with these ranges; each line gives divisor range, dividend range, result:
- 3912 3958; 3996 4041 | 1.64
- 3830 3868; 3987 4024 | 1.42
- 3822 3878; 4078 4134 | 1.49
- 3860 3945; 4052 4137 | 1.51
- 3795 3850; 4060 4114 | 1.46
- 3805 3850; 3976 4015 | 1.43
